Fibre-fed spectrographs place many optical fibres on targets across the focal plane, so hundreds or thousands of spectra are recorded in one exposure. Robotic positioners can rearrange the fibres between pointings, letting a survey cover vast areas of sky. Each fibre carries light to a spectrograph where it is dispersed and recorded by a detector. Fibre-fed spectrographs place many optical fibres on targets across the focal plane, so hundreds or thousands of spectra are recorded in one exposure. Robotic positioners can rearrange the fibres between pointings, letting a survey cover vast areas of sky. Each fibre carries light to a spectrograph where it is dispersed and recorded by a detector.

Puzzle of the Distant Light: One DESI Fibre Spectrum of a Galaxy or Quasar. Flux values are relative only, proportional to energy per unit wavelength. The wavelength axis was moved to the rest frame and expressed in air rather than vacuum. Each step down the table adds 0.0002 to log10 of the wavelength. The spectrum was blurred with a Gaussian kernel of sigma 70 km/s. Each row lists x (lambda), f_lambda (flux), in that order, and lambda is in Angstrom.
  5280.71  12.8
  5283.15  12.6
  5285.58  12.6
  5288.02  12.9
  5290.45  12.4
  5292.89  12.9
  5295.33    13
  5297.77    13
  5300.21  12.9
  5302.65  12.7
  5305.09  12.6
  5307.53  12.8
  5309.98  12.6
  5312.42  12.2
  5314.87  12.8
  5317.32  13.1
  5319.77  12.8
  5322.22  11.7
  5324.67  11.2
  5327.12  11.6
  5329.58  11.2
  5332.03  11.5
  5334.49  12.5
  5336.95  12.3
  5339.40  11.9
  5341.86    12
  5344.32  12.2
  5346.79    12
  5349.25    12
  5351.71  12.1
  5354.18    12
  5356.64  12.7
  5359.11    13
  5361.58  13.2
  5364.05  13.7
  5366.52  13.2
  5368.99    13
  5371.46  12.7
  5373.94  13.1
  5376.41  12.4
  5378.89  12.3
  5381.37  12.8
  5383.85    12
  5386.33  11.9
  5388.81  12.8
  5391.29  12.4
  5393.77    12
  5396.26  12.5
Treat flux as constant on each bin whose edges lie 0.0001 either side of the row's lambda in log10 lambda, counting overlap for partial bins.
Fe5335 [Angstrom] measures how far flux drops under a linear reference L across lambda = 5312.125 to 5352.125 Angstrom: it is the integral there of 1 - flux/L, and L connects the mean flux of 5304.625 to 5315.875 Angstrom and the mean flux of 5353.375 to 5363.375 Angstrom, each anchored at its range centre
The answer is 2.0 Angstrom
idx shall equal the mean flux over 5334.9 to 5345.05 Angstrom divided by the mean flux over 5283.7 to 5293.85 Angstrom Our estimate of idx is 0.96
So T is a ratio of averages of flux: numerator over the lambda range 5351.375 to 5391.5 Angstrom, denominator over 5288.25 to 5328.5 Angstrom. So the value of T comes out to 1.0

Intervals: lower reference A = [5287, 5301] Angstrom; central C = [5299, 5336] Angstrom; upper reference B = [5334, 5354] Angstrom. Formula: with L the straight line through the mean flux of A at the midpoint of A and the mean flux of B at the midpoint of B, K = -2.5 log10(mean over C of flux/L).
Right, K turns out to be 0.02 mag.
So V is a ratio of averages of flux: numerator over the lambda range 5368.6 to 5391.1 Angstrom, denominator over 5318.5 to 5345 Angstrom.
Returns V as 1.1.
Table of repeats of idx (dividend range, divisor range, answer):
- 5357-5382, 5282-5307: 1.01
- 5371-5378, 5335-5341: 1.05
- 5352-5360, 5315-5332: 1.04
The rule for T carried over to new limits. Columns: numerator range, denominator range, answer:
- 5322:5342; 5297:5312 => 0.92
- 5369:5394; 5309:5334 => 1.03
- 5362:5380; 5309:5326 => 1.05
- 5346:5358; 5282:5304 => 0.95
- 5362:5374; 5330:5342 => 1.10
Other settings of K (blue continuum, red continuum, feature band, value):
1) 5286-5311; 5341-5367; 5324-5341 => 0.077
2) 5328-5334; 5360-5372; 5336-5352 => 0.004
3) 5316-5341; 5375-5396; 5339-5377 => -0.037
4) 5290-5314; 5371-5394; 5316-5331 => 0.063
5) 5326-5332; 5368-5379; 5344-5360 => -0.016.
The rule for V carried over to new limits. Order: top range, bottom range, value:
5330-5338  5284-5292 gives 0.95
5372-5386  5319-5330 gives 1.07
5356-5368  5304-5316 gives 1.05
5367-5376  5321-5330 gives 1.13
